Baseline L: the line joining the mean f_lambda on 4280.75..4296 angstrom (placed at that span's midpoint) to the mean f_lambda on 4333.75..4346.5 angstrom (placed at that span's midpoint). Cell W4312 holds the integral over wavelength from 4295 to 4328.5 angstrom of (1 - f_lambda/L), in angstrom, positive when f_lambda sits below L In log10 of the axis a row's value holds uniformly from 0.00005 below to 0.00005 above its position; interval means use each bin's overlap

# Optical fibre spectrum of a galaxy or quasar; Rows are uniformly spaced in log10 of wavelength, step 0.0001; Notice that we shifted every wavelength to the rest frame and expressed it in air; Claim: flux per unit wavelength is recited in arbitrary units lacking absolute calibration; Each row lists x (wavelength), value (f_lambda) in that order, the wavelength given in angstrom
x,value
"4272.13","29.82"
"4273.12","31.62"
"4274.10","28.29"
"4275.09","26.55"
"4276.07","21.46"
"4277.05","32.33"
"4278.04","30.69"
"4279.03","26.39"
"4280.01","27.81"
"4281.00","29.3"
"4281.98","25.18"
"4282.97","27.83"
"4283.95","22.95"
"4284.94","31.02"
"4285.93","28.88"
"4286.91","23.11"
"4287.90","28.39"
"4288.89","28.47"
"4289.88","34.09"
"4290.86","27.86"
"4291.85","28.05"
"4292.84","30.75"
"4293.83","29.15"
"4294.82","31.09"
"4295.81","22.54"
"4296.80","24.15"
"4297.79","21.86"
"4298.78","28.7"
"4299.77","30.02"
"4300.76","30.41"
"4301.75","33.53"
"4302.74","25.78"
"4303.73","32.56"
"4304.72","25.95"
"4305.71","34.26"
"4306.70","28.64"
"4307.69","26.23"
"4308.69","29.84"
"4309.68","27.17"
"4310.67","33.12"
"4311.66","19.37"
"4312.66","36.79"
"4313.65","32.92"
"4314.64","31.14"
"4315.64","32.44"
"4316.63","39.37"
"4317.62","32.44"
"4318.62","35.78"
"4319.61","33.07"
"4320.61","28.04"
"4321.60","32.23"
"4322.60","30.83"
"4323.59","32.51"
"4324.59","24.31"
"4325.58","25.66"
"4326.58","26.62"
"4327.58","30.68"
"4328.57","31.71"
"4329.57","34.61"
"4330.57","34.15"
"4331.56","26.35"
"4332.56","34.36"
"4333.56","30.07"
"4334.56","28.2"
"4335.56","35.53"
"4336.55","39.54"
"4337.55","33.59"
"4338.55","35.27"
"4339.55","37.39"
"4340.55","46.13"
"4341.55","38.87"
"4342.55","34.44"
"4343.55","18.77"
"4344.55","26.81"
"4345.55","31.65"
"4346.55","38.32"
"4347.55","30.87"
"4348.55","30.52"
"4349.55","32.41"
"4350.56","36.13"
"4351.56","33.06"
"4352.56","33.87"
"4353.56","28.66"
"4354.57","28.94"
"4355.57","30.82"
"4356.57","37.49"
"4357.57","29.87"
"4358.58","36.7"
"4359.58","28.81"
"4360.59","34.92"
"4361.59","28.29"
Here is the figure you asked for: 1.1 angstrom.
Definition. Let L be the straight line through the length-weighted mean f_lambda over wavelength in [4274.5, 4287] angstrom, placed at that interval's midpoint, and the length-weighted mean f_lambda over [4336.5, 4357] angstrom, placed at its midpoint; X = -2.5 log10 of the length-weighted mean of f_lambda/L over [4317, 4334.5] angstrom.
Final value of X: 0.02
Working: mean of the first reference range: 27.3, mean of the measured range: 30.8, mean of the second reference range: 33.3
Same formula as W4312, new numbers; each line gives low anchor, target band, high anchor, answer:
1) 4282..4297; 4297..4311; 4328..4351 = 0.21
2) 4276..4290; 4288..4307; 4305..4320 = 0.50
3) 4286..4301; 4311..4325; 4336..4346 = -0.18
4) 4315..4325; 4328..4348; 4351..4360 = -0.75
